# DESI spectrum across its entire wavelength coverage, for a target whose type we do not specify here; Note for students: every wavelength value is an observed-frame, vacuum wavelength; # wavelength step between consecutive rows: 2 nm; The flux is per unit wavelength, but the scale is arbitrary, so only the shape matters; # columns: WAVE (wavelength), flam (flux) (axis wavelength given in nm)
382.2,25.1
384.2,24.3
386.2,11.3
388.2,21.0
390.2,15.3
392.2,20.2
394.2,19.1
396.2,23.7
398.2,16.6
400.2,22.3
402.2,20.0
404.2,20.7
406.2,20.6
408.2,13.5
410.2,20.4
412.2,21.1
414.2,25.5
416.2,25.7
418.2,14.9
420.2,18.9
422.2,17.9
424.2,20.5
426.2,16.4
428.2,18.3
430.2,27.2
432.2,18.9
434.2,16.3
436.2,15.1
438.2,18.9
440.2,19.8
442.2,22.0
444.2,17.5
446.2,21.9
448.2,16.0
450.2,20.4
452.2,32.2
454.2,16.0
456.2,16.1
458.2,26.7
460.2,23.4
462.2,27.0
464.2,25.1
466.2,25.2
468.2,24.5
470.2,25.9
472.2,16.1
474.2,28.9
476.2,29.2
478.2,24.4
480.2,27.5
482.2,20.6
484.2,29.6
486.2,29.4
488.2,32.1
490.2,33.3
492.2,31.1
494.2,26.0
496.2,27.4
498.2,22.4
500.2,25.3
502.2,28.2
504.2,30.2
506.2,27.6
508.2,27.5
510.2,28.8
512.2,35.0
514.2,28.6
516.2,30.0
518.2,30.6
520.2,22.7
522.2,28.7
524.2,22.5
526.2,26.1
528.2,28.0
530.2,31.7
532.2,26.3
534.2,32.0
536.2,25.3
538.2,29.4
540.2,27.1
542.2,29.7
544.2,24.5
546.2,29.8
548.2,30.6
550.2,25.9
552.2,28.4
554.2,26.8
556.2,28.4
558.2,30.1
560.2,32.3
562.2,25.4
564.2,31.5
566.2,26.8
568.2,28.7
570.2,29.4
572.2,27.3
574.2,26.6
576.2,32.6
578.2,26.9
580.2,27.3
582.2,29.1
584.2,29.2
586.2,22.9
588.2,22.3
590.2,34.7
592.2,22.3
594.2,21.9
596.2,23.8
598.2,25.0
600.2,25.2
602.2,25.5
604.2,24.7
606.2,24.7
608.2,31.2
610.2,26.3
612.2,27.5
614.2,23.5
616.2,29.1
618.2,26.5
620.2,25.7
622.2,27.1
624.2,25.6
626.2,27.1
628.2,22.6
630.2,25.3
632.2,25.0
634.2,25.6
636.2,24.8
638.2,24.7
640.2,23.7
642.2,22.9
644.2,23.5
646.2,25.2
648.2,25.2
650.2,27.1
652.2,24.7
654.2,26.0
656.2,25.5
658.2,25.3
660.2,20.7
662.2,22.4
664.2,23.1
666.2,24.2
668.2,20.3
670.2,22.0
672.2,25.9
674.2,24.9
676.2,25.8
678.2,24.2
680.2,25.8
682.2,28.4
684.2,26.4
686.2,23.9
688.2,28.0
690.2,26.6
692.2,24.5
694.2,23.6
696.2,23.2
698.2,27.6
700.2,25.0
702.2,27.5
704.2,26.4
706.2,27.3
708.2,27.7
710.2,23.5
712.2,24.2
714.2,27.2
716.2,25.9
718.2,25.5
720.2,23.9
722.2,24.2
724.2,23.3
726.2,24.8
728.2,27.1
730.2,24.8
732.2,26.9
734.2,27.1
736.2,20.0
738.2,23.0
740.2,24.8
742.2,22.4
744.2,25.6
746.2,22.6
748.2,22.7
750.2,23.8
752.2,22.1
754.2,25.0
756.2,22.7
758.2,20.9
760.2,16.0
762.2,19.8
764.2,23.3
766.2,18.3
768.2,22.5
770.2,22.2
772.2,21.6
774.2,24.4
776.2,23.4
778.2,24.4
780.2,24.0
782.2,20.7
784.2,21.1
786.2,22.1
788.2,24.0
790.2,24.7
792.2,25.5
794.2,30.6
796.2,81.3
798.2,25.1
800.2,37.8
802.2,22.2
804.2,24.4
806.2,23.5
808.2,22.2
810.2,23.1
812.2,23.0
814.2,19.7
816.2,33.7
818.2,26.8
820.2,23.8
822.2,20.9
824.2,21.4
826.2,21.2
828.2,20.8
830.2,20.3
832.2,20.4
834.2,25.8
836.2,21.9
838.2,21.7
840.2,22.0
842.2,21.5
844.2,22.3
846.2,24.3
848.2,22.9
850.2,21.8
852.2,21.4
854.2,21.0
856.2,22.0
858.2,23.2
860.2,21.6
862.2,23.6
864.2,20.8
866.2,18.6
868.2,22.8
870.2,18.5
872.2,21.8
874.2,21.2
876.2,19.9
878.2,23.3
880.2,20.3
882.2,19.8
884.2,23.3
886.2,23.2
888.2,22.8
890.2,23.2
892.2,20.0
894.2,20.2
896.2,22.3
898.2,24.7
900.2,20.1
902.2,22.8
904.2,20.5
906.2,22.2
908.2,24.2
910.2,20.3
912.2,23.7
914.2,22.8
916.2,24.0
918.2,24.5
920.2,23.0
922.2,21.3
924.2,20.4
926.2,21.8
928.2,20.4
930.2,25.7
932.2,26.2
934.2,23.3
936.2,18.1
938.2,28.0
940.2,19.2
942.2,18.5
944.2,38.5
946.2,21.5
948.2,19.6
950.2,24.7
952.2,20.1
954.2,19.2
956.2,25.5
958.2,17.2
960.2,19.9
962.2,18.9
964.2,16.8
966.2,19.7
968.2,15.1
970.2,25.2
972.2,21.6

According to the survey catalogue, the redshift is 0.214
